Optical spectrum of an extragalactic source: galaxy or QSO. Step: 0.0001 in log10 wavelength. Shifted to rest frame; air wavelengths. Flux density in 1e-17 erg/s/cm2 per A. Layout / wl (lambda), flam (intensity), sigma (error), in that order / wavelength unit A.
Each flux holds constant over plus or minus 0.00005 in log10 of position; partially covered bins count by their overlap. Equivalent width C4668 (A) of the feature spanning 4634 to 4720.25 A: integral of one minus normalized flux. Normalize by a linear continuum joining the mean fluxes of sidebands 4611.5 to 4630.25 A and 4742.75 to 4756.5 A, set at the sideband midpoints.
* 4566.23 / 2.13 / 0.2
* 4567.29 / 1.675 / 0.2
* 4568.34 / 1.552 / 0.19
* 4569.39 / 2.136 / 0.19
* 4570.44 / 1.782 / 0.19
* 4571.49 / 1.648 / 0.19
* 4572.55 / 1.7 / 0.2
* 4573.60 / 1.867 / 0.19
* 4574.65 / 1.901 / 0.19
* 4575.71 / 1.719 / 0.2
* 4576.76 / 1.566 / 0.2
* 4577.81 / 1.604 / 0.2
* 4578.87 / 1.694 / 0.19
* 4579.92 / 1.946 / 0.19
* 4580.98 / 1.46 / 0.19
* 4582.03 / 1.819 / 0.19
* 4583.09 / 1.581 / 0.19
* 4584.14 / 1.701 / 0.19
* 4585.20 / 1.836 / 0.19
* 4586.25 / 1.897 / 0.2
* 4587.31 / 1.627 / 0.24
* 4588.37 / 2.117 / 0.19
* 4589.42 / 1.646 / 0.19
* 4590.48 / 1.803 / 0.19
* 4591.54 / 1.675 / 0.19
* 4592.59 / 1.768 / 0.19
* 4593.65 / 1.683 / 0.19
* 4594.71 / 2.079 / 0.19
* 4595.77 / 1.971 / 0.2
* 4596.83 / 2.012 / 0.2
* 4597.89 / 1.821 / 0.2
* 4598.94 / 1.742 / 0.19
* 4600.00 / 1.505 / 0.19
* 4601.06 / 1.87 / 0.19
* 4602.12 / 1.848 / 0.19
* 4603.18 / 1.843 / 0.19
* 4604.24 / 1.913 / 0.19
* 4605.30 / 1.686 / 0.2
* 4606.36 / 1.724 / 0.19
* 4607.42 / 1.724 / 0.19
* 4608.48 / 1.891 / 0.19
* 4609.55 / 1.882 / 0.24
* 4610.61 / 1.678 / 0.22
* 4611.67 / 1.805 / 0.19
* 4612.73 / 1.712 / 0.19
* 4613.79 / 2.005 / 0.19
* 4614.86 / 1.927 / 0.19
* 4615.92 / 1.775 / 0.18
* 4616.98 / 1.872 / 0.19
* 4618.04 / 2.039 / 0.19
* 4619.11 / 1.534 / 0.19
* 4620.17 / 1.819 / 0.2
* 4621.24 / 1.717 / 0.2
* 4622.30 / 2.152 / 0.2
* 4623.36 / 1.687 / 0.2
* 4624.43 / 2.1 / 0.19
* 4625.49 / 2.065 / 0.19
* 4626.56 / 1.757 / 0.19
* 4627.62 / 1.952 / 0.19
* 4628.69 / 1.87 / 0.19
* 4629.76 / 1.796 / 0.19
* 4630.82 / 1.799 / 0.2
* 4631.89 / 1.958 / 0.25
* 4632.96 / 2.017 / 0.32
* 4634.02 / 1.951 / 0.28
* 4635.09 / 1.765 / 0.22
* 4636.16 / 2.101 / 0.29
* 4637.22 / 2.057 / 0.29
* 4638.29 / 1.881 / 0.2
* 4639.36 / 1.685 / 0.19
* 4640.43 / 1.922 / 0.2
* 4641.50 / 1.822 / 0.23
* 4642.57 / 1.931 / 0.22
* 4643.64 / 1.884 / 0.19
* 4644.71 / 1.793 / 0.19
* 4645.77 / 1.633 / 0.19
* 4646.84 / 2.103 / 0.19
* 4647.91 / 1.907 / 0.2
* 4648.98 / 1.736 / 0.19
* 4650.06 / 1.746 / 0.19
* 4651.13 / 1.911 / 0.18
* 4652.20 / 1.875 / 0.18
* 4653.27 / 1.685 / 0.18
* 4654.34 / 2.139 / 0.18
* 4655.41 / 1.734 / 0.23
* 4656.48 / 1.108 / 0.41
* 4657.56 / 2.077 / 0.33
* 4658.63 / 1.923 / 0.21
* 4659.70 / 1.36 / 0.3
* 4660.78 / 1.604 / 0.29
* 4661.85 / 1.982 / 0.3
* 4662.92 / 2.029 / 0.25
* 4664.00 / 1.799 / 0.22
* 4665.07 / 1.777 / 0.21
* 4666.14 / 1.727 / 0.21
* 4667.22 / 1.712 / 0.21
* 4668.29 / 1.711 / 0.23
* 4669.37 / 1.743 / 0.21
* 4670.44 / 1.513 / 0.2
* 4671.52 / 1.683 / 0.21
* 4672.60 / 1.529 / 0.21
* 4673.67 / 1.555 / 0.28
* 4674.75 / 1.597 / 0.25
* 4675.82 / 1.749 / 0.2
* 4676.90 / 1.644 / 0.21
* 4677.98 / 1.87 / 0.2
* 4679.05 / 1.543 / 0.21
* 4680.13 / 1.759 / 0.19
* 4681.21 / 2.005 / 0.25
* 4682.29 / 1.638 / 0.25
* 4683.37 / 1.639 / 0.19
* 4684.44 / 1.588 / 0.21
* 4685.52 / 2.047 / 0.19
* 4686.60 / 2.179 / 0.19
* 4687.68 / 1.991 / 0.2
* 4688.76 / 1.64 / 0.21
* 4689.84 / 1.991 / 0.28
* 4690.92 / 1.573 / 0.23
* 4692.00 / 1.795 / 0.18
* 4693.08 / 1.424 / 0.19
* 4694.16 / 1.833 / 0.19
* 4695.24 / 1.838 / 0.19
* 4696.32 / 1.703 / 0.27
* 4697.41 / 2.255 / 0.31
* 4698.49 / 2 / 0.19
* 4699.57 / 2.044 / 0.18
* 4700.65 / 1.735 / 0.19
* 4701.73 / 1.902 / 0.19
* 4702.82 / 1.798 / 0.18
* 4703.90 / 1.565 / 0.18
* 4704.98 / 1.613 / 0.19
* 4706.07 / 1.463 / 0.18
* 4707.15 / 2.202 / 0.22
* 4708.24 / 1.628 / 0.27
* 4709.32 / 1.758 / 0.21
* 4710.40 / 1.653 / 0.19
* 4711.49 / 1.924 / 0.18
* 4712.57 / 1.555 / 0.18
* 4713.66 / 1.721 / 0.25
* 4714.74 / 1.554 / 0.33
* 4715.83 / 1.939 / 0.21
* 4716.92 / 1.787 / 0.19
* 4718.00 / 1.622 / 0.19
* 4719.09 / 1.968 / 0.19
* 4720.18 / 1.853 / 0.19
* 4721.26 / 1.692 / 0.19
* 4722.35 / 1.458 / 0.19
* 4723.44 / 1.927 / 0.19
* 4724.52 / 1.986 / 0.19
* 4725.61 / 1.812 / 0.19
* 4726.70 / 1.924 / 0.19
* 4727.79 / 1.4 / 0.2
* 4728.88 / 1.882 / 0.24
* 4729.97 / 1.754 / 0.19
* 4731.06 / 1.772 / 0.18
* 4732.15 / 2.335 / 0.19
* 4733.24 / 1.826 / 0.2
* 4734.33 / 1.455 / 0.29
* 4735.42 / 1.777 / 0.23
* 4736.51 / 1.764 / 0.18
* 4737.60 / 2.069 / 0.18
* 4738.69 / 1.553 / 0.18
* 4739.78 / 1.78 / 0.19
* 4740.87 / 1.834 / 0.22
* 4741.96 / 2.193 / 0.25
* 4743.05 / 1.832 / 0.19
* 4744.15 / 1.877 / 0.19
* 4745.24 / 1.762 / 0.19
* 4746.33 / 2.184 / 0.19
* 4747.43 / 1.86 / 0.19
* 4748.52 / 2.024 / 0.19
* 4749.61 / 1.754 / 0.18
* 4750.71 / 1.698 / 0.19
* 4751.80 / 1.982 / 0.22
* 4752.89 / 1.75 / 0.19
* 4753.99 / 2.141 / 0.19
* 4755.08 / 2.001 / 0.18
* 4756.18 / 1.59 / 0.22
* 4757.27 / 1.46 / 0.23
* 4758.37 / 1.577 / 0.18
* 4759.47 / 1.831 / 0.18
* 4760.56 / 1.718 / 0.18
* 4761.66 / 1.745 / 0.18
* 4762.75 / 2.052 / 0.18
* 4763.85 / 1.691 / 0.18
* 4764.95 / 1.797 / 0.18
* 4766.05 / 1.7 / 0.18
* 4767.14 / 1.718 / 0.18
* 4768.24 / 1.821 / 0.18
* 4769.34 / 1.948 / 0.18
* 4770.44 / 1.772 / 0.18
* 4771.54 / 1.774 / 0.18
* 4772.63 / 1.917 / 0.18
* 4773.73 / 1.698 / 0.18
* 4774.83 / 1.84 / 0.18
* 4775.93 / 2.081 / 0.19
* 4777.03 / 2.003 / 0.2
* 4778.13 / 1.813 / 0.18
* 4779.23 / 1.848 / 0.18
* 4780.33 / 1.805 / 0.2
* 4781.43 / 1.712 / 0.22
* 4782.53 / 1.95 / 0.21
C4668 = 4.2 A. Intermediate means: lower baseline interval 1.87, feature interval 1.78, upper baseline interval 1.89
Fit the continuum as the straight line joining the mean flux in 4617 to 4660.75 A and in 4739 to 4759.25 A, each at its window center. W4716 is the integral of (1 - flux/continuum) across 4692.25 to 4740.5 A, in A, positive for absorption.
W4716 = 1.6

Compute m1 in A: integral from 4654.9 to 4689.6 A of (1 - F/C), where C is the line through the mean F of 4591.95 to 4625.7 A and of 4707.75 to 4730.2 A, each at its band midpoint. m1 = 1.0 A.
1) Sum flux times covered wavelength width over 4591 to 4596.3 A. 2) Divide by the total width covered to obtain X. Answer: 1.83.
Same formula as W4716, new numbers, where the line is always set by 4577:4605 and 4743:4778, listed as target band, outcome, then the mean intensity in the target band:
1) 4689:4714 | 0.5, 1.78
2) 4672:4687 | 0.6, 1.73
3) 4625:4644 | -1.1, 1.9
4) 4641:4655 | -0.5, 1.86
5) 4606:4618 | -0.3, 1.83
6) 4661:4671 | 0.2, 1.77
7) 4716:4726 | 0.1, 1.8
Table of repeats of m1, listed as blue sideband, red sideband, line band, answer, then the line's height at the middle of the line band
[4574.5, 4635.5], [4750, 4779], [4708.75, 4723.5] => 0.6 A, 1.81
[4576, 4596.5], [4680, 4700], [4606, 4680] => -0.1 A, 1.81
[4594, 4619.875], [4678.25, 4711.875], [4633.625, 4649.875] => -0.5 A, 1.81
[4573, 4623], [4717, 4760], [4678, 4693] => 0.2 A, 1.81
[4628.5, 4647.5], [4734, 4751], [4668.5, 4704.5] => 1.9 A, 1.87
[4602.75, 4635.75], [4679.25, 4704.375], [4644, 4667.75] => 0.6 A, 1.84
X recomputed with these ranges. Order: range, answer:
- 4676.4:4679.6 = 1.69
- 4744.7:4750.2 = 1.91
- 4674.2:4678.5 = 1.71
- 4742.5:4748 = 1.9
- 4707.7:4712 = 1.74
